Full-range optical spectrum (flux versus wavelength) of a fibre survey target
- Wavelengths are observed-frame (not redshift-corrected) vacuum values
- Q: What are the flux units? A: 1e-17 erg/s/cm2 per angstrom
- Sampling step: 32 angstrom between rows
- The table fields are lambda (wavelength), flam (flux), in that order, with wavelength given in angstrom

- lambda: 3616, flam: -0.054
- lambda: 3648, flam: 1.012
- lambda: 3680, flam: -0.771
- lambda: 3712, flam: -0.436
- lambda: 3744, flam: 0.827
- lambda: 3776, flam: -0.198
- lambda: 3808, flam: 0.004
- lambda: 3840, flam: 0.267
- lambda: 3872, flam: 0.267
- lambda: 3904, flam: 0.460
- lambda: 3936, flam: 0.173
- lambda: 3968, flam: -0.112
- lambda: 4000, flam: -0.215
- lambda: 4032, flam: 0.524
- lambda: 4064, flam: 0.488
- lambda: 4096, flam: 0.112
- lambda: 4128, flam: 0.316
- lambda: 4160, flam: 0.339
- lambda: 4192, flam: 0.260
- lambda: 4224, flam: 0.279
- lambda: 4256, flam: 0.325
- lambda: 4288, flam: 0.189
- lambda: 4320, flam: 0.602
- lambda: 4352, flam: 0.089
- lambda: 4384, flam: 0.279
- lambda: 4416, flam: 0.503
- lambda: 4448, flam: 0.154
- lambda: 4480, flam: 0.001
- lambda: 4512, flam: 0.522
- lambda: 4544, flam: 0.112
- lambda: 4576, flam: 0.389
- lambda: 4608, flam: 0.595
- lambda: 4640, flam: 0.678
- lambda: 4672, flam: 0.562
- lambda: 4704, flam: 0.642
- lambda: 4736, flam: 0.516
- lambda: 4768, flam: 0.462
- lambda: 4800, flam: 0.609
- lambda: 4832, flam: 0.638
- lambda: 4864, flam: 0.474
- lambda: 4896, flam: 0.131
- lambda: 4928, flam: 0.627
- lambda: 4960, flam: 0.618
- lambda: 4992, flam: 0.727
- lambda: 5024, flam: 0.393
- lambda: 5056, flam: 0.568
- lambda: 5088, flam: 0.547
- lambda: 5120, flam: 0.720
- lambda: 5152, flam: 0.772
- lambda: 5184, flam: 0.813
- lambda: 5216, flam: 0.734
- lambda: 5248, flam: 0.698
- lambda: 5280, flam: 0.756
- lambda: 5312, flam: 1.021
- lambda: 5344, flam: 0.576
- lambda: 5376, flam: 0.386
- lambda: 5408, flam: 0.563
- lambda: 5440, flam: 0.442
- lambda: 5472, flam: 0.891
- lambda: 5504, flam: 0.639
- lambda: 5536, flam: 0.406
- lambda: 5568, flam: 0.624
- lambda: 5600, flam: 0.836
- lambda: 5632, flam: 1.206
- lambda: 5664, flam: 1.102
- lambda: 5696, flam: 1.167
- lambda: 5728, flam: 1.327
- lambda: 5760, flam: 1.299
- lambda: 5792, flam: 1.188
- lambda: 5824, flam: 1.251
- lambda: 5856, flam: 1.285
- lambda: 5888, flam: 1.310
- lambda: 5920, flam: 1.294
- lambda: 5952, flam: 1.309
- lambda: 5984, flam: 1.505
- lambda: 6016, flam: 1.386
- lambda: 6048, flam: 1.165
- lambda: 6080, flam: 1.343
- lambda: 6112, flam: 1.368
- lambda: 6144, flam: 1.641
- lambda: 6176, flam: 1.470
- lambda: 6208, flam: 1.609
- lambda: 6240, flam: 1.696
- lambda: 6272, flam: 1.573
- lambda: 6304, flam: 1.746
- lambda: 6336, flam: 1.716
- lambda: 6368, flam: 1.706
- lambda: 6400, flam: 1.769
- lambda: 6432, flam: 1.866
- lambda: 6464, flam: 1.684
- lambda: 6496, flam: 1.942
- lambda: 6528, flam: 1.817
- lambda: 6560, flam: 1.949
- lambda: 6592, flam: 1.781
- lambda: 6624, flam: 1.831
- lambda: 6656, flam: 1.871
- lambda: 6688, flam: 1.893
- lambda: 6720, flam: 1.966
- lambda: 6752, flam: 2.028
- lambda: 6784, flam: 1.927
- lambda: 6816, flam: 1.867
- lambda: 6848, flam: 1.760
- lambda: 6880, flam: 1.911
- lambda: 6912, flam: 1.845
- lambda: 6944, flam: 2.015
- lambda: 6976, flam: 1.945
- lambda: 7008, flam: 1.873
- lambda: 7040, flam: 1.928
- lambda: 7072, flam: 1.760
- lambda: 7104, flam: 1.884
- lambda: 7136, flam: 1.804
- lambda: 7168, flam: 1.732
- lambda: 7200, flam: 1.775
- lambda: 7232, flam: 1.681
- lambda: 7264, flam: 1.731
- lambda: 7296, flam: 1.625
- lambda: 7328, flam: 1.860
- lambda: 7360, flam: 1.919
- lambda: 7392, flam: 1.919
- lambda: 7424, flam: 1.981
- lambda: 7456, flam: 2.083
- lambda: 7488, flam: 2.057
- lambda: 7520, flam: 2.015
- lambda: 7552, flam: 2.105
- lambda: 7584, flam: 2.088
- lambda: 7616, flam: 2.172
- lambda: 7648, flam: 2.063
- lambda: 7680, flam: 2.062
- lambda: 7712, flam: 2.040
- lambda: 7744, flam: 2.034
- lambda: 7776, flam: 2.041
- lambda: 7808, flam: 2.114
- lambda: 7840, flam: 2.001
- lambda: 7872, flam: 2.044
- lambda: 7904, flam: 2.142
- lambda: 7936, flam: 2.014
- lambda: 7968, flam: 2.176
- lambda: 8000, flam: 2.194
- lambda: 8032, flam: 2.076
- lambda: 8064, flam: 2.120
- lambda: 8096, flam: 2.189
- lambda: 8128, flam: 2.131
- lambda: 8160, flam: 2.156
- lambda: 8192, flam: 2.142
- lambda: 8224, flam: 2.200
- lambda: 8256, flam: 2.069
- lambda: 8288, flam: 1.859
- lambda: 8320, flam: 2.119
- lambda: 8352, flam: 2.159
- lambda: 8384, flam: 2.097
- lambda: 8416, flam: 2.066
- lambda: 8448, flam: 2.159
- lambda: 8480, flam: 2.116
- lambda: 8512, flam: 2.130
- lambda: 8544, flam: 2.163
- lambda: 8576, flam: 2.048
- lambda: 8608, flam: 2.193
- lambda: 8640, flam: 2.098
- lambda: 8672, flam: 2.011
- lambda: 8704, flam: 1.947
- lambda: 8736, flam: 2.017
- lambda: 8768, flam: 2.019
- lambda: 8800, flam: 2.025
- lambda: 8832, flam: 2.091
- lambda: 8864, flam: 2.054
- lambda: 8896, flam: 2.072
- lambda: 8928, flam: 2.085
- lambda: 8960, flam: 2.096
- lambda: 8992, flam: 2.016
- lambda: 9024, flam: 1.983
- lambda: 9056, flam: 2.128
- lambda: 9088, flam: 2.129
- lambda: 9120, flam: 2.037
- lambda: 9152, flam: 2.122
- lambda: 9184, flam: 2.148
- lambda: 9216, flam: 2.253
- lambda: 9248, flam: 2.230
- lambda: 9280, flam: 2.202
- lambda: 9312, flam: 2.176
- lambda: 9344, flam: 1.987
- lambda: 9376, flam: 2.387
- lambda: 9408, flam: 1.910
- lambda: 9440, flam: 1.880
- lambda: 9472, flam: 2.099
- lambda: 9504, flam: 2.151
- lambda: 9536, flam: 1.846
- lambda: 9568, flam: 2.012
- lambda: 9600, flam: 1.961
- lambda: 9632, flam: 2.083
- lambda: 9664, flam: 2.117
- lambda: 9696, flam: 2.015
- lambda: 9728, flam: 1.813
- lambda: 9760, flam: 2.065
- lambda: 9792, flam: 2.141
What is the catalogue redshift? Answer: 0.41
